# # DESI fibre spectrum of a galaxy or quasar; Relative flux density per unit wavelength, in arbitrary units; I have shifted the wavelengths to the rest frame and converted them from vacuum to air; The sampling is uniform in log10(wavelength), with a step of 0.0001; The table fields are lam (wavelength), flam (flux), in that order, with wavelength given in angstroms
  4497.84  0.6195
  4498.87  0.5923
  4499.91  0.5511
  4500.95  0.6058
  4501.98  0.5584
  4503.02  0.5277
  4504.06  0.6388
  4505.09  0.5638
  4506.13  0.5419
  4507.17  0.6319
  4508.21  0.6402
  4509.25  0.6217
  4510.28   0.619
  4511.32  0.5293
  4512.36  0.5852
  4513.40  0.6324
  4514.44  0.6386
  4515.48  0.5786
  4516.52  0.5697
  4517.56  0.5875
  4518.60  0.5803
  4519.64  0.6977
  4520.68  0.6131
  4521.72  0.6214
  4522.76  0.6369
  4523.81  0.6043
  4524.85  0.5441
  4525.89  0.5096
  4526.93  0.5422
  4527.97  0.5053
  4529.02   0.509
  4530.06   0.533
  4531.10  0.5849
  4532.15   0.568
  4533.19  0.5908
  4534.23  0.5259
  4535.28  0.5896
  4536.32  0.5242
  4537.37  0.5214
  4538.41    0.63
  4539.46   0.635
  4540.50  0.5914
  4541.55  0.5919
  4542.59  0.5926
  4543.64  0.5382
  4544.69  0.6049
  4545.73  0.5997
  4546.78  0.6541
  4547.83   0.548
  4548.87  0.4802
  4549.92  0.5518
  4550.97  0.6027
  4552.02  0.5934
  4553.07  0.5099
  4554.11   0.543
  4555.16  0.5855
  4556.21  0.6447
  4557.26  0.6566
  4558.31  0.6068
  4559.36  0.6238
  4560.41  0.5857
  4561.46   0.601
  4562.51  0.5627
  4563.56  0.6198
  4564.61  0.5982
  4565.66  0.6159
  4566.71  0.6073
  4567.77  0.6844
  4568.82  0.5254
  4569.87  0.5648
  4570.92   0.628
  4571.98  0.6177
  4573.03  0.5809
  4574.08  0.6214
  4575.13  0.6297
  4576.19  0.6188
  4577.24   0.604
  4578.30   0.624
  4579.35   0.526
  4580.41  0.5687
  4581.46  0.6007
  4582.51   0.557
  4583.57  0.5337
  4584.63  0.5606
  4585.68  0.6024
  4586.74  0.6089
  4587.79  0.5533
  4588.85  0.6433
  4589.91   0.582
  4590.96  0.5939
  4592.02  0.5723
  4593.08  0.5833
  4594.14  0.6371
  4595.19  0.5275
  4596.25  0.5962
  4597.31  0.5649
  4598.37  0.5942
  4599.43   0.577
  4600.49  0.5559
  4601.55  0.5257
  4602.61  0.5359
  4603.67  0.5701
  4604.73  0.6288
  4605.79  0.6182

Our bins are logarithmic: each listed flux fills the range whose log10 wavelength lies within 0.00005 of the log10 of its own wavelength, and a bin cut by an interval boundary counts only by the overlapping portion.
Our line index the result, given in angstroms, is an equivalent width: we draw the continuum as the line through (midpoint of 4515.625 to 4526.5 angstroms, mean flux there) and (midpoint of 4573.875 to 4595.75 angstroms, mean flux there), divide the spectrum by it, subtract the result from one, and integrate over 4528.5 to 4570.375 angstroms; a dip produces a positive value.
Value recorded 0.7 angstroms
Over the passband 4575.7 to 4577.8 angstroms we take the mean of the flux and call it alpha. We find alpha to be 0.611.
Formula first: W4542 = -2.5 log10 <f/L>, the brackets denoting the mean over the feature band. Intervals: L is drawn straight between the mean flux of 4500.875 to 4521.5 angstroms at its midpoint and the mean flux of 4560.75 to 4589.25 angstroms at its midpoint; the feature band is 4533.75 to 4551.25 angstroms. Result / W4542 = 0.040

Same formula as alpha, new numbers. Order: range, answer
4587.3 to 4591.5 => 0.593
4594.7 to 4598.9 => 0.57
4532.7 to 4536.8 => 0.558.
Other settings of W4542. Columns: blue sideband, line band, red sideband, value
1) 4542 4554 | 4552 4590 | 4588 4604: -0.040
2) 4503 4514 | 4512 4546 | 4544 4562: 0.022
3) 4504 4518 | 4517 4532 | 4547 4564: 0.032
